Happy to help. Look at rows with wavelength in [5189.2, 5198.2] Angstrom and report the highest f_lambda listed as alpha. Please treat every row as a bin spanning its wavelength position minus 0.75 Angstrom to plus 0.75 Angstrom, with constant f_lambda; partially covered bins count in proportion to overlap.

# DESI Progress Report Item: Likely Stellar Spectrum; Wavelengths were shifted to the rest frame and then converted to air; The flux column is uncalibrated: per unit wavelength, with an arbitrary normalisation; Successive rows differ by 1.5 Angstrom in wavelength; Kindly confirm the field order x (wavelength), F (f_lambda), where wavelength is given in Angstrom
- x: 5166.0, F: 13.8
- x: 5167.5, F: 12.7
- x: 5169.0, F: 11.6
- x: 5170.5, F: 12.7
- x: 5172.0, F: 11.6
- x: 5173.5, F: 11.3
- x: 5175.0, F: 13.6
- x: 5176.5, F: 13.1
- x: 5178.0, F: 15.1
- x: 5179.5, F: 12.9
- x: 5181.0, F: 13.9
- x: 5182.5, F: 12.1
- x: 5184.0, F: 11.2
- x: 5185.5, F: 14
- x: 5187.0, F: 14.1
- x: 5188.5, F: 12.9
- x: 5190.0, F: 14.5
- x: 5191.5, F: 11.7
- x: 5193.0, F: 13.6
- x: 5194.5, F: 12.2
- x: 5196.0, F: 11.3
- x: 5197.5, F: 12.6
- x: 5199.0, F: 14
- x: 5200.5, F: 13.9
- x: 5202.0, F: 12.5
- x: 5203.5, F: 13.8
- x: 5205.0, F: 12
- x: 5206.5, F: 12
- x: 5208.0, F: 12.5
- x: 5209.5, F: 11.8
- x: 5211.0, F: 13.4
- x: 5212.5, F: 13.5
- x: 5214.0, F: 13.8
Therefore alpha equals 14.5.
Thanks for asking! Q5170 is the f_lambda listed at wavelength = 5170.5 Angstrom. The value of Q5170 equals 12.7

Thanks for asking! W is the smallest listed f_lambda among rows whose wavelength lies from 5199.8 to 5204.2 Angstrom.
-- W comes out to 12.5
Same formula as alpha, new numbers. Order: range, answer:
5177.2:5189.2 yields 15.1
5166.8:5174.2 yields 12.7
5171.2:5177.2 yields 13.6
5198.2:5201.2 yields 14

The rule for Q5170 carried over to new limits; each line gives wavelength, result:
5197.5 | 12.6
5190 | 14.5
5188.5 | 12.9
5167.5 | 12.7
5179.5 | 12.9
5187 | 14.1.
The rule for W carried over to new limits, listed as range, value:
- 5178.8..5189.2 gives 11.2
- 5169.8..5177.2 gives 11.3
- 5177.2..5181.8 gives 12.9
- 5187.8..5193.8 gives 11.7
